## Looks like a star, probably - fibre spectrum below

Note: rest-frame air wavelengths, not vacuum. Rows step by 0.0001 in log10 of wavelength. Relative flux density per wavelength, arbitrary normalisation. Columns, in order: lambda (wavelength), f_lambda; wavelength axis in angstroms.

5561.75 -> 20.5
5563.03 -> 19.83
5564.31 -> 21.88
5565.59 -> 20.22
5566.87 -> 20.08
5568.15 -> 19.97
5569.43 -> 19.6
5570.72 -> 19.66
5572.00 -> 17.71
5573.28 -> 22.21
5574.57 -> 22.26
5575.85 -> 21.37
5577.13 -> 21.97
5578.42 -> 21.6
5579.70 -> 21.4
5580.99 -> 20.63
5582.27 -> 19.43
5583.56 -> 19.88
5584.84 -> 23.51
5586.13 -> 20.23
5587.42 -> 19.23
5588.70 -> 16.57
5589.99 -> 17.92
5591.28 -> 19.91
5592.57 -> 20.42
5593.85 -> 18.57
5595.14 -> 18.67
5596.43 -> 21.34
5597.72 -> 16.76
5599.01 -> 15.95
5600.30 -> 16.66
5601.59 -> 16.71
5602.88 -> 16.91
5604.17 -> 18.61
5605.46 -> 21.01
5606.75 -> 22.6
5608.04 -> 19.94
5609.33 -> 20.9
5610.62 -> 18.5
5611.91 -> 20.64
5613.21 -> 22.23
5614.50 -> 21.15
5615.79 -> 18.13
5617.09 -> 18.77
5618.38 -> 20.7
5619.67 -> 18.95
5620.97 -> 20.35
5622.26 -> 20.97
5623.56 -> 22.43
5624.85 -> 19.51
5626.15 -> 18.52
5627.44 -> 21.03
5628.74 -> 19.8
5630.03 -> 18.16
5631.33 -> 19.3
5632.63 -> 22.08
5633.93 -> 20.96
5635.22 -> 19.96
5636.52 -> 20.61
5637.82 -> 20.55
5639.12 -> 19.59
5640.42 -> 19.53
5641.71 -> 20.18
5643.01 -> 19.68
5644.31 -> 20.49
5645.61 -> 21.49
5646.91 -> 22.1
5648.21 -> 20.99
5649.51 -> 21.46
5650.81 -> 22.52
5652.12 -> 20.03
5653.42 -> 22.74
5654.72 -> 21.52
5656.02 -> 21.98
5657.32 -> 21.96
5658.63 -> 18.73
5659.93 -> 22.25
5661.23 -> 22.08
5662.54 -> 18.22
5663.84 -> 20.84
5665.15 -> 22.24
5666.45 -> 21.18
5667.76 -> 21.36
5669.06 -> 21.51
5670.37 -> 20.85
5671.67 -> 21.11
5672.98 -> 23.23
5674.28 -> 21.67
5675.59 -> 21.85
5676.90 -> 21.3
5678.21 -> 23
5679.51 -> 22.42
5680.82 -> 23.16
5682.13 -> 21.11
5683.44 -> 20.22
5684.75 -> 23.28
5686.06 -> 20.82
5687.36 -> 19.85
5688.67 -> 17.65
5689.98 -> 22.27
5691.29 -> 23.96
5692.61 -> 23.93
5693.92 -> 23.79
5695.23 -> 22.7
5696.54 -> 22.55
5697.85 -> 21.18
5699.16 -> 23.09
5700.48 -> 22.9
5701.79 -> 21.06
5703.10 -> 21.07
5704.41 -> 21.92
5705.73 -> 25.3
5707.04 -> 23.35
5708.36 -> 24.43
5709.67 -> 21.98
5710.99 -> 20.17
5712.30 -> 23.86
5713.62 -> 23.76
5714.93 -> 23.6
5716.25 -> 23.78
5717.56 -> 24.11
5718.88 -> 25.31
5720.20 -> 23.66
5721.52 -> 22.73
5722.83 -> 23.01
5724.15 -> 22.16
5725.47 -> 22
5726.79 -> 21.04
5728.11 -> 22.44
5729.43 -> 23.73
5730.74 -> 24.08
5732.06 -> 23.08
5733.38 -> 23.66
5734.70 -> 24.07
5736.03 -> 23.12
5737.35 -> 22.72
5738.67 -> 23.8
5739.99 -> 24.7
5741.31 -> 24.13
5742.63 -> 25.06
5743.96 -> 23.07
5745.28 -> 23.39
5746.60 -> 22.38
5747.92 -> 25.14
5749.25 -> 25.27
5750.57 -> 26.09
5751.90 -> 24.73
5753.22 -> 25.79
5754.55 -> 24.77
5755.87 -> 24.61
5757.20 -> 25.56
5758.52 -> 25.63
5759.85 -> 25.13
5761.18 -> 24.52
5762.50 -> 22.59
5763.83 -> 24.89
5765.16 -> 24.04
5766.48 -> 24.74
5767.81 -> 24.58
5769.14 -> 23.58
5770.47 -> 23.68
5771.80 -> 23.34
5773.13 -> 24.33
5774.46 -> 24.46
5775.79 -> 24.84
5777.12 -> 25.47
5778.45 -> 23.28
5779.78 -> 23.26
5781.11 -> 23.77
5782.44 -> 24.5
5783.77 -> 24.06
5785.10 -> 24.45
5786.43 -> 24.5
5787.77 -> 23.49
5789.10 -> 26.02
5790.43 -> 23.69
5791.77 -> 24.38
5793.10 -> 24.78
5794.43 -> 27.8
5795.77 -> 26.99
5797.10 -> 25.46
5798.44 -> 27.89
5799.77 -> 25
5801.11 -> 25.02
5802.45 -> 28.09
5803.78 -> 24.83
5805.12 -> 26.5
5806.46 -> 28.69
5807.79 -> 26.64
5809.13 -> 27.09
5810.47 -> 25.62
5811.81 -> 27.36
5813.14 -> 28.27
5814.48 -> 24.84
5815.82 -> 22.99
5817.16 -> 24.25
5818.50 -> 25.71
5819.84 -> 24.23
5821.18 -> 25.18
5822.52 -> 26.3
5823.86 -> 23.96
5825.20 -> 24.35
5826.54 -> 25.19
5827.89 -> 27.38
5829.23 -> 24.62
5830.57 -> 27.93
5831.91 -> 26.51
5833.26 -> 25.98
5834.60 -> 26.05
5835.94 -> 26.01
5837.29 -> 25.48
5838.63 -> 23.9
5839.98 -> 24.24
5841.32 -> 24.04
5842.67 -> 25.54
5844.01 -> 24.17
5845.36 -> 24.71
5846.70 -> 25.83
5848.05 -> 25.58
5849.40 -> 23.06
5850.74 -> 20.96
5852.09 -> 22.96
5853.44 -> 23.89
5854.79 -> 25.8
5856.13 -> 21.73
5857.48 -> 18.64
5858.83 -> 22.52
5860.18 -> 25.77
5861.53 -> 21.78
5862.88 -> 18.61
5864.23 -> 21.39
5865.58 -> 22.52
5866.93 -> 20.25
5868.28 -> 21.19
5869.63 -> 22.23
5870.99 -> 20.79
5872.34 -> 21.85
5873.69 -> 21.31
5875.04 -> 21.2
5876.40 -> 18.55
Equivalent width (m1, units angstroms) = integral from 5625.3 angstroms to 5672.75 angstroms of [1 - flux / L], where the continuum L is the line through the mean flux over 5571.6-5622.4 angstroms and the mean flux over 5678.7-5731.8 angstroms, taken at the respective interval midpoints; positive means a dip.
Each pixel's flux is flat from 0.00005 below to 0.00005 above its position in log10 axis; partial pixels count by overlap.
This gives 0.8 angstroms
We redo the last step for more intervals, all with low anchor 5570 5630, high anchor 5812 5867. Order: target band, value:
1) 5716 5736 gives -1.0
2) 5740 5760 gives -1.8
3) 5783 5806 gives -2.0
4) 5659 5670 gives -0.1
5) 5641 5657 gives -0.4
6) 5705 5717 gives -0.8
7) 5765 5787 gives -1.0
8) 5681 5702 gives -0.4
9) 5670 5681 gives -0.4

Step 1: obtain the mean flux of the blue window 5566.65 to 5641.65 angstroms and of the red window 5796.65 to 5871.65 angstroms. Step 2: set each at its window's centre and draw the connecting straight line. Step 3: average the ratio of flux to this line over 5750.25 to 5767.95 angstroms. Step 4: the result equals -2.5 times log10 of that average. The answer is -0.08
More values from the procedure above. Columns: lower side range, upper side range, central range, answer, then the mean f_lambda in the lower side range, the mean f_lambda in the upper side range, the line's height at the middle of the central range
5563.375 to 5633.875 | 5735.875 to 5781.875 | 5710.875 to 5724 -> -0.02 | 19.9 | 24.3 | 23.2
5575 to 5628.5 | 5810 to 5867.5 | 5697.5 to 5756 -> -0.06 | 19.8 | 24.3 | 22.2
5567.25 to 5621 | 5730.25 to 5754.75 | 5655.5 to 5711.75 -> 0.03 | 19.7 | 24.1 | 22.4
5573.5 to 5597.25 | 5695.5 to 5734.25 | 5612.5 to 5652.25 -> 0.04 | 20.3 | 22.9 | 21.2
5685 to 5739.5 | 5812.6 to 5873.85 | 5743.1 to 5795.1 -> -0.05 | 22.8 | 23.9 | 23.3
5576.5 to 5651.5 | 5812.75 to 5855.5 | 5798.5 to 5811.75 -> -0.09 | 20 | 25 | 24.3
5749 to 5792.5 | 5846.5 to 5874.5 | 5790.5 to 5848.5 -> -0.11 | 24.5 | 22.3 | 23.3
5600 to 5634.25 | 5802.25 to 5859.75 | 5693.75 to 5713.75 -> -0.03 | 19.9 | 25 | 22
